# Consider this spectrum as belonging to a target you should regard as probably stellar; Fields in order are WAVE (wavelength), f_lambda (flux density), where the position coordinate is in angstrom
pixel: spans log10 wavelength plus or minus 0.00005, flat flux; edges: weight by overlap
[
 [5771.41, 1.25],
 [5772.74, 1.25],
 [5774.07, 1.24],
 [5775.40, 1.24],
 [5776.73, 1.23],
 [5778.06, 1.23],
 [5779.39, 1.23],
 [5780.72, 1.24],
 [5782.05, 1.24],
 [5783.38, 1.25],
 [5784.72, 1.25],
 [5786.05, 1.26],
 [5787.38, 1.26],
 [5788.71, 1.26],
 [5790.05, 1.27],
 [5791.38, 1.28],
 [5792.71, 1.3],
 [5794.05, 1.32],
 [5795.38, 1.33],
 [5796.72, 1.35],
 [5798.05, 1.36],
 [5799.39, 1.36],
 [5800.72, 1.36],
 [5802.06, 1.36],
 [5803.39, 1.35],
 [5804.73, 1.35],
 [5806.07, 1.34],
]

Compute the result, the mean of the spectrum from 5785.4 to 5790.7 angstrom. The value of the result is 1.26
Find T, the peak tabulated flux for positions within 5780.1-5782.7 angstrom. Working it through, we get 1.24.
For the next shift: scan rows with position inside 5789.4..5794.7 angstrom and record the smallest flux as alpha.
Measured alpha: 1.27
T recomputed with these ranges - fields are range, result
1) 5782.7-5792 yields 1.28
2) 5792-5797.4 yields 1.35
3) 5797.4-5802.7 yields 1.36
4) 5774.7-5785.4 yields 1.25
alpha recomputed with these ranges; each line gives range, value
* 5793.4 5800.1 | 1.32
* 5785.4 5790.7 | 1.26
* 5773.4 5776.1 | 1.24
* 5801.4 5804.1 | 1.35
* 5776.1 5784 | 1.23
